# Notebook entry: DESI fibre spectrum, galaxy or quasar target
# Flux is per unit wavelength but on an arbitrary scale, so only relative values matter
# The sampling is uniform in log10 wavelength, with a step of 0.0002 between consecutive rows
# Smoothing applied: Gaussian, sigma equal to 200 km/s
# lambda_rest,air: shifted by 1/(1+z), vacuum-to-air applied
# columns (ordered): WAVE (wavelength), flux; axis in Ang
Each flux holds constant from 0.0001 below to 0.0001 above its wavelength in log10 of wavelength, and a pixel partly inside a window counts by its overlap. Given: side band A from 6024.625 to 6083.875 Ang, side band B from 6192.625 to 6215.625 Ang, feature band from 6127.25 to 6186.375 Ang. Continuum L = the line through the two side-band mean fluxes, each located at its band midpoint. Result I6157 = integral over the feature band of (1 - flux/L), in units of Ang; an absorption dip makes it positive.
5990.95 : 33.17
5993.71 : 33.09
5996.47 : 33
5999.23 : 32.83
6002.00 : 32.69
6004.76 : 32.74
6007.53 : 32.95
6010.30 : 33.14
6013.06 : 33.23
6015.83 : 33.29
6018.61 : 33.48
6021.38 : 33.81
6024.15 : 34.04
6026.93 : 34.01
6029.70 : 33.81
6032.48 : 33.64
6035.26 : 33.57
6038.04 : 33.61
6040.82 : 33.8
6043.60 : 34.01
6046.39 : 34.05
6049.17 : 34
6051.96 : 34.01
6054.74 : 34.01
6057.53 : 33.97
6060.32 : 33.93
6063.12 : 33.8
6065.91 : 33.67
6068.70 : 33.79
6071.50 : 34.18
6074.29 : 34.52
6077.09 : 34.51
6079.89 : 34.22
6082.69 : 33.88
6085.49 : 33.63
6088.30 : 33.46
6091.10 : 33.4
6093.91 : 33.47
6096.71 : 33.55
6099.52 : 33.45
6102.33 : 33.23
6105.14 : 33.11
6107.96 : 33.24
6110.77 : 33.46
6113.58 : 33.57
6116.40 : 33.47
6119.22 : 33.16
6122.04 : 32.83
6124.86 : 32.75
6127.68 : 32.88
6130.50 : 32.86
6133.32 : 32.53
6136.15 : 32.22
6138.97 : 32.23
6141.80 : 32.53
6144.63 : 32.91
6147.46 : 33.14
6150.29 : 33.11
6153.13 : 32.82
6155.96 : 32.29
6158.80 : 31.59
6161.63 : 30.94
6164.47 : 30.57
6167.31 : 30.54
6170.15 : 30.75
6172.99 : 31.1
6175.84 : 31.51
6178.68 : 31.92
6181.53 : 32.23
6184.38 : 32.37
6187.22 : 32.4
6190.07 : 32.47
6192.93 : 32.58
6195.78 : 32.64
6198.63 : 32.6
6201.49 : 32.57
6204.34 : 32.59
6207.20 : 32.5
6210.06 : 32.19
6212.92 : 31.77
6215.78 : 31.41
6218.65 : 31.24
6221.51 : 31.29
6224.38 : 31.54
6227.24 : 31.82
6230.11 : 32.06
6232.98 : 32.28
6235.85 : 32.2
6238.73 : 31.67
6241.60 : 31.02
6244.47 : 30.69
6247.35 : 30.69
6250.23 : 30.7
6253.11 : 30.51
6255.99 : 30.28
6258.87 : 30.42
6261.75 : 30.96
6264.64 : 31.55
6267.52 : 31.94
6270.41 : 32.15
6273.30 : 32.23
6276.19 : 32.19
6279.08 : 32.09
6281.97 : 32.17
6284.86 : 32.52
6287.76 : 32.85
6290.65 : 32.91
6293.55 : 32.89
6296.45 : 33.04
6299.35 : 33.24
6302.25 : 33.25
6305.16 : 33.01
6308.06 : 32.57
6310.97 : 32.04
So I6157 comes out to 1.5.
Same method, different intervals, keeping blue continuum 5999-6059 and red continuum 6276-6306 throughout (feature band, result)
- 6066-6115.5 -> -0.4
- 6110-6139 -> 0.3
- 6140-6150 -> 0.1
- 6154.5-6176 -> 1.3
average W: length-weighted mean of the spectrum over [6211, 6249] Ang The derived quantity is 31.5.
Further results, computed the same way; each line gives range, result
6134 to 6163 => 32.4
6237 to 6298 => 31.7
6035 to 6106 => 33.8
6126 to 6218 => 32.1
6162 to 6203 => 31.9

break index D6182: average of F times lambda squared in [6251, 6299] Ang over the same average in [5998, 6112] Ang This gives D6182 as 1.0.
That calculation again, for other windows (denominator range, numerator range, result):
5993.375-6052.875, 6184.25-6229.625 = 1.02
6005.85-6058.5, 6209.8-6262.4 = 0.99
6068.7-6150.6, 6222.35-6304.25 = 1.01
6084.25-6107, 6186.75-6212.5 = 1.01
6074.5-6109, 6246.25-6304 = 1.01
